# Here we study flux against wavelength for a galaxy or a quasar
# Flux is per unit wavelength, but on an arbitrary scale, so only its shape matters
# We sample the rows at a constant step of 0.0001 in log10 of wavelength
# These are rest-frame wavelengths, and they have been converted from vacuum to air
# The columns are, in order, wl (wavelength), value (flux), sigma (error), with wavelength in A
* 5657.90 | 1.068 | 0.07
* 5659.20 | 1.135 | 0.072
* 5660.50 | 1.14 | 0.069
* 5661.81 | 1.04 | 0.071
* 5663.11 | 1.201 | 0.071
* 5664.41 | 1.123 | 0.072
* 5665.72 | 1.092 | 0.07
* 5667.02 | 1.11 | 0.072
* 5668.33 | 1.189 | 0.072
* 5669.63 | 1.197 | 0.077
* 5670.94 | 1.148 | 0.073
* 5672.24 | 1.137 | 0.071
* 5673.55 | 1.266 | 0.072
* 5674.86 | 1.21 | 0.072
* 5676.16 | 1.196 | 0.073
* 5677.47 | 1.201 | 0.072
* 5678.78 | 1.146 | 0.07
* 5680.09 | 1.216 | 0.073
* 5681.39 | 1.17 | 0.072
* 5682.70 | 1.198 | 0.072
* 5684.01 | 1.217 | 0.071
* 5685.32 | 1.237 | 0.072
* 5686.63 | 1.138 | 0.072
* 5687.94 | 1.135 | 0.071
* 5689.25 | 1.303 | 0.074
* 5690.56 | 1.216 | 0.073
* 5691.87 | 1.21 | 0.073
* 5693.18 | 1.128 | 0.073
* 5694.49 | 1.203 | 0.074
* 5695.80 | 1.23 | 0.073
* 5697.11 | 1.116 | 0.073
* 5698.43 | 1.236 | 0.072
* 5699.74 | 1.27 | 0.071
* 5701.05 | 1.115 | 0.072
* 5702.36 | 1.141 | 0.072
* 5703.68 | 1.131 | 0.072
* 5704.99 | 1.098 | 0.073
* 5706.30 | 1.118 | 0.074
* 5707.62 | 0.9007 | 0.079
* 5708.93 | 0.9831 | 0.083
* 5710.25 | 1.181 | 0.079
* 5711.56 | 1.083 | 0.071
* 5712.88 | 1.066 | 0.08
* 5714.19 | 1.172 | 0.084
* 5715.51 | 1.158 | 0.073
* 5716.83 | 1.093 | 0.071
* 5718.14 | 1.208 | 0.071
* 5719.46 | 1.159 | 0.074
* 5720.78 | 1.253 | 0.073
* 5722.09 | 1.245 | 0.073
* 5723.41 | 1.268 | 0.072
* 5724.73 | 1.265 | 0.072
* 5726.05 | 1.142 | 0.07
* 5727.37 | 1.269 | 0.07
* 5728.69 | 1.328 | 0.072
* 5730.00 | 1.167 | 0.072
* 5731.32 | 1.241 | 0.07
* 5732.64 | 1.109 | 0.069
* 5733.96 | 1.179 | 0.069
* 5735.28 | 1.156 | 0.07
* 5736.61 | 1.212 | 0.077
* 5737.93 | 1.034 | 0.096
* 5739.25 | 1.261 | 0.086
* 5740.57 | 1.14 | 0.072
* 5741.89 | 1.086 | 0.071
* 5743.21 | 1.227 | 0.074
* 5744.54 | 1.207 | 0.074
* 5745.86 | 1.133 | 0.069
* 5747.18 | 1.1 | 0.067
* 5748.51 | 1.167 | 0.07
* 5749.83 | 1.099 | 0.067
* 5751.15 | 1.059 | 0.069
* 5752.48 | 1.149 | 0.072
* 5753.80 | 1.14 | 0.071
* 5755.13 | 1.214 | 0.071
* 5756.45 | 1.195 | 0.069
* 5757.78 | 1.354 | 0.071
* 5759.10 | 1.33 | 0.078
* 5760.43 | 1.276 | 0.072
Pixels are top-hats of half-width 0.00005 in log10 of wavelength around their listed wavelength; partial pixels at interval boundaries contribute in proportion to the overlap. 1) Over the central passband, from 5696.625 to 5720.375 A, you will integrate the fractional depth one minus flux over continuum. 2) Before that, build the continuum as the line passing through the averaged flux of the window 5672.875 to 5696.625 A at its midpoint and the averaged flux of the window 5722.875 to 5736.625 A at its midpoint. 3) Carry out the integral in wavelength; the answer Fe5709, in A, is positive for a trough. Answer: 1.59 A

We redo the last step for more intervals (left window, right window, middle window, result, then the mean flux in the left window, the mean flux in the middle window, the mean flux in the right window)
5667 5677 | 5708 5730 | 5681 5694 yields -0.1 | 1.19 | 1.2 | 1.18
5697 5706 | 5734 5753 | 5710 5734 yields -0.8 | 1.16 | 1.19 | 1.15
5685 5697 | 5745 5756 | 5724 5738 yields -0.5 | 1.2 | 1.2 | 1.14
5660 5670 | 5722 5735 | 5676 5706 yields -0.4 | 1.13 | 1.18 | 1.22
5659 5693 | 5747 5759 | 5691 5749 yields 0.6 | 1.18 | 1.16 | 1.17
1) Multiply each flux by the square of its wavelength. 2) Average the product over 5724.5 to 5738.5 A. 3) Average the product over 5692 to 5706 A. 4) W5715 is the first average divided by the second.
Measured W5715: 1.03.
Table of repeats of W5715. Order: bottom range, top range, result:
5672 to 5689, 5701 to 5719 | 0.93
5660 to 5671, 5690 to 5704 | 1.05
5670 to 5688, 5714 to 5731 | 1.04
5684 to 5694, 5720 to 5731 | 1.05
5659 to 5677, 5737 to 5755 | 1.01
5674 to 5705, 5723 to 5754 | 1.00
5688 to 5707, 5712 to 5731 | 1.03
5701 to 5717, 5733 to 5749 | 1.07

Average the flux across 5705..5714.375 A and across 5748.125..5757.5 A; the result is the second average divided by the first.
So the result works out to 1.1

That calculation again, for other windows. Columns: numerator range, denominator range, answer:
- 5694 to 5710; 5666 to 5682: 0.96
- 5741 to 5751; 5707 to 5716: 1.06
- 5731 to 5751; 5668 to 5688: 0.97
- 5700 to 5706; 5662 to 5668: 1.00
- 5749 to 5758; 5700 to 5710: 1.08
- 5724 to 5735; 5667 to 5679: 1.02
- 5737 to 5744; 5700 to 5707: 1.02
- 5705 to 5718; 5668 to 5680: 0.92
